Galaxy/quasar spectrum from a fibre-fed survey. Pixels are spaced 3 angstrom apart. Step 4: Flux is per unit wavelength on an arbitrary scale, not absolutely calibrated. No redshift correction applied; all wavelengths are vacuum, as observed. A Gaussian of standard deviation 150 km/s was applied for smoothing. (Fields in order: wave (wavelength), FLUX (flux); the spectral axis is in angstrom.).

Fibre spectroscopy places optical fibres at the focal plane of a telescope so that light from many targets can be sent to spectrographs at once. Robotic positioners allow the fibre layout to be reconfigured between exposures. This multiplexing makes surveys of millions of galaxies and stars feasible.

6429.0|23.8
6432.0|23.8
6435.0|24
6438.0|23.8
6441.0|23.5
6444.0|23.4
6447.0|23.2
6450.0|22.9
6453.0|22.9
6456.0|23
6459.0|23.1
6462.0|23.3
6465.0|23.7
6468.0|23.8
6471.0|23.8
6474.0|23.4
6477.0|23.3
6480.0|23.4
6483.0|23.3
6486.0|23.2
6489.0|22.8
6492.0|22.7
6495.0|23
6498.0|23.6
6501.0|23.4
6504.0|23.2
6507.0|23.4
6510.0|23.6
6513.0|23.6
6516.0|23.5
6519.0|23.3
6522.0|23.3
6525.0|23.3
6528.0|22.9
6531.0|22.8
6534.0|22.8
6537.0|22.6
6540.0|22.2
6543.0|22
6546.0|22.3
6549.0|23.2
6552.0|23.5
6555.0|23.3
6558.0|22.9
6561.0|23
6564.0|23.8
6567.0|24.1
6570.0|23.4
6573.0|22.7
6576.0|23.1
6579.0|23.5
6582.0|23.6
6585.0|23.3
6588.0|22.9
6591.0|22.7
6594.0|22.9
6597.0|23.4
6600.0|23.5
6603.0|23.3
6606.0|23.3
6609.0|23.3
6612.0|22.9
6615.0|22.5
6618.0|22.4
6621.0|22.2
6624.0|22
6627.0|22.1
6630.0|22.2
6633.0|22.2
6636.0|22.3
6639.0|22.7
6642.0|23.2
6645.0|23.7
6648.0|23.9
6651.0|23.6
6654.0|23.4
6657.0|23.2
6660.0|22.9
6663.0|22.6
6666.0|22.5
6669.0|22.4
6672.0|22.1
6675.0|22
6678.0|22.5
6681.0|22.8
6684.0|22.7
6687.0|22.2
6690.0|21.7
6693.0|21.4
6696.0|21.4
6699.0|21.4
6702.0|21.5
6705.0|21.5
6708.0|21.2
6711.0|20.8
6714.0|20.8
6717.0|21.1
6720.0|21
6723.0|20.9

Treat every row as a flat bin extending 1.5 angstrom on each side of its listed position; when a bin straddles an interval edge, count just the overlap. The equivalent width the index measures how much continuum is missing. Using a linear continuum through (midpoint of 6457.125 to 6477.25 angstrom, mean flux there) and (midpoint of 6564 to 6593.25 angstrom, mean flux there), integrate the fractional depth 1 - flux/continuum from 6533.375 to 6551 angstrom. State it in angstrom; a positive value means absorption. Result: 0.6 angstrom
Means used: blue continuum 23.5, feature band 22.5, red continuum 23.3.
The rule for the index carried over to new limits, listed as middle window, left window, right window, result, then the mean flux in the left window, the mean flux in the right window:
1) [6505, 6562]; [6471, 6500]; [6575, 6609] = 0.5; 23.2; 23.2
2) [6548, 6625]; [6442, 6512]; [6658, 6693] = -1.1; 23.3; 22.4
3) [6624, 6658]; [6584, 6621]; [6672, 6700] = -0.5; 23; 22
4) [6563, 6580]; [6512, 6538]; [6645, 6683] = -0.3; 23.1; 22.9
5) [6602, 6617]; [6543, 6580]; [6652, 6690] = -0.1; 23.2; 22.6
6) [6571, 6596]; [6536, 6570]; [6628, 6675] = -0.2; 23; 22.8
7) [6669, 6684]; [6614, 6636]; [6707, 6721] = -0.6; 22.2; 21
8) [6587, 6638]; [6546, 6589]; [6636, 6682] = 0.8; 23.3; 22.9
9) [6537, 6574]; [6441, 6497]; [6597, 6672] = 0.0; 23.2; 22.8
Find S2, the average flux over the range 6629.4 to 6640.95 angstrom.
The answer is 22.4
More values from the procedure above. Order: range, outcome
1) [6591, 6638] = 22.7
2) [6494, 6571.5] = 23.2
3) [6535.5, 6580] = 23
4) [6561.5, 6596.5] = 23.3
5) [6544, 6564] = 23.1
